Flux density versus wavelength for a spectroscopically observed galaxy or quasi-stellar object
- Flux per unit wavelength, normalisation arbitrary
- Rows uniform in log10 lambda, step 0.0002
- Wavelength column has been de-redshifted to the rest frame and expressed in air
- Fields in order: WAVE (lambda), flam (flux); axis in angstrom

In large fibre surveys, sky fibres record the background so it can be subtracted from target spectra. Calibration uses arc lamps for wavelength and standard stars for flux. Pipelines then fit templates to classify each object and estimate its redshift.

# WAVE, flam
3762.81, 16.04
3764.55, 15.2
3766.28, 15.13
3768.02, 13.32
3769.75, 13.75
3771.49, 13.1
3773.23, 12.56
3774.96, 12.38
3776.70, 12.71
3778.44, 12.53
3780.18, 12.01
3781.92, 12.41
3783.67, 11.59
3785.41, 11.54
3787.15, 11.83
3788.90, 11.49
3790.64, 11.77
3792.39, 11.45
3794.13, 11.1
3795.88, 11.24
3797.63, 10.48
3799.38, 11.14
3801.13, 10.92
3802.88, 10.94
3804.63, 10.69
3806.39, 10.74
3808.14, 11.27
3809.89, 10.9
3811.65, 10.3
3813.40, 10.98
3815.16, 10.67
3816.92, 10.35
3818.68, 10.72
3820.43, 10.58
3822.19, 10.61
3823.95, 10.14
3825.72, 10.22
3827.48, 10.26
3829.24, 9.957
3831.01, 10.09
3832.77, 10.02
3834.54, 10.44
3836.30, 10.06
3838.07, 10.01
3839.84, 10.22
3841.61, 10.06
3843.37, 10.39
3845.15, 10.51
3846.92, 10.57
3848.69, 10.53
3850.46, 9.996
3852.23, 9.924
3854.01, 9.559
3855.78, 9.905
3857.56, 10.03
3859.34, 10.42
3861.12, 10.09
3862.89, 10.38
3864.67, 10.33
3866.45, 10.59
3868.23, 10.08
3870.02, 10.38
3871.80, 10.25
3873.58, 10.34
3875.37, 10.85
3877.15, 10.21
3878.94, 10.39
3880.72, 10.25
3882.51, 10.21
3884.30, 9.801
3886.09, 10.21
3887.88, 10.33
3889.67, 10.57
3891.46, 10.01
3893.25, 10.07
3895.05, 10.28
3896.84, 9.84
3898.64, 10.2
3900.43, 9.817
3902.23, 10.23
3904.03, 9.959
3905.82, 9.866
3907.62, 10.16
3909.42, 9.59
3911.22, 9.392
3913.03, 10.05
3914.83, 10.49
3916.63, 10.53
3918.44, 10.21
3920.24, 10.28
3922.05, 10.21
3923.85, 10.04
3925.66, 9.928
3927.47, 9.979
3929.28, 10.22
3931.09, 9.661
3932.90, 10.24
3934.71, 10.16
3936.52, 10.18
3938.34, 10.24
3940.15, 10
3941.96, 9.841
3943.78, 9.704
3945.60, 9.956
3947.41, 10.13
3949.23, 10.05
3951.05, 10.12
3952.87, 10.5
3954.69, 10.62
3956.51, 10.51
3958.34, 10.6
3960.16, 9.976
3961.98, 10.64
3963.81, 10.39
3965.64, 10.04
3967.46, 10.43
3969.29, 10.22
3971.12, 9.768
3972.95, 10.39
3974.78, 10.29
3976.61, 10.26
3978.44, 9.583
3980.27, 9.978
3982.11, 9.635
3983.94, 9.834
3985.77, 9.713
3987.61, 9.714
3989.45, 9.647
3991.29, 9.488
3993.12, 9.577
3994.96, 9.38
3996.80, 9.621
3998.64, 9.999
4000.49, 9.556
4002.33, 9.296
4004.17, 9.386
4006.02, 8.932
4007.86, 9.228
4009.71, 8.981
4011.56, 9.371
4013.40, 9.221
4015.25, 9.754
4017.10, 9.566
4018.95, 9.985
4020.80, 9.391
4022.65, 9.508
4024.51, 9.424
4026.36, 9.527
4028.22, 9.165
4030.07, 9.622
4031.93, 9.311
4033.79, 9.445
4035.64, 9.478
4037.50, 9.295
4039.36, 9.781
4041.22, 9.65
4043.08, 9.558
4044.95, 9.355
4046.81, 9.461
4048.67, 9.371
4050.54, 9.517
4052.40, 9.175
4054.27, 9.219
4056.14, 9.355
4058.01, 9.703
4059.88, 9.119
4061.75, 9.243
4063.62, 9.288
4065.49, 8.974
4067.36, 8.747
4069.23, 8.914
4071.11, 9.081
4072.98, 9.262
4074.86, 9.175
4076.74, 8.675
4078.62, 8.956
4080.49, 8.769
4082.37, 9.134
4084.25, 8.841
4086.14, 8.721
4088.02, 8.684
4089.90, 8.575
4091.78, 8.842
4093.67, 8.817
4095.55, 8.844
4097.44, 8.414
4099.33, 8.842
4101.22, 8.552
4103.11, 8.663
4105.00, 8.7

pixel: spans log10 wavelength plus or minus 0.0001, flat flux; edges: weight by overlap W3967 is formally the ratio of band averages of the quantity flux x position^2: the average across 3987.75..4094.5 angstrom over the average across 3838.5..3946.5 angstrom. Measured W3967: 0.99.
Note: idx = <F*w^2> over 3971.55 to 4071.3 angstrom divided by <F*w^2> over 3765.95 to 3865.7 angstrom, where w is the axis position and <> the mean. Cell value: 0.96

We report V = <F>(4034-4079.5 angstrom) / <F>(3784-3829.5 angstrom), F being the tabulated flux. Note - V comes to 0.85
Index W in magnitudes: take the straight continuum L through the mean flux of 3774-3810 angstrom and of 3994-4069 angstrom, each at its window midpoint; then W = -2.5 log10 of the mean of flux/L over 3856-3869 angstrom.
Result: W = 0.064 mag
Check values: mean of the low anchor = 11.5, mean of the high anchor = 9.39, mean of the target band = 10.3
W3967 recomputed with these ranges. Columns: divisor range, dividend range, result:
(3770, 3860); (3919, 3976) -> 1.00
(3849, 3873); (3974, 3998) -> 1.02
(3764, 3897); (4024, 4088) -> 0.95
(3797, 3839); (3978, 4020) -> 1.00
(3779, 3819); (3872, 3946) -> 0.96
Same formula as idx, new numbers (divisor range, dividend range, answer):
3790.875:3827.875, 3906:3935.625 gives 0.99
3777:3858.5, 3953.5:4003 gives 1.01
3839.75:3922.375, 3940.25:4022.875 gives 1.02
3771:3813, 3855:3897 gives 0.93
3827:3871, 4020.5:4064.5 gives 1.02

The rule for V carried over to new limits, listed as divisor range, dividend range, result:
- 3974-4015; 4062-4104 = 0.93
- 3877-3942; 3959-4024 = 0.96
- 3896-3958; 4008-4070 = 0.93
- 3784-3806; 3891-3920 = 0.90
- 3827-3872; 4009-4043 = 0.93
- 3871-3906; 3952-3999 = 0.98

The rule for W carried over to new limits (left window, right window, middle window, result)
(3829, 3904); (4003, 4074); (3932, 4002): -0.03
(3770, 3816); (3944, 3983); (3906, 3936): 0.05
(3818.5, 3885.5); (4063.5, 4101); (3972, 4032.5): -0.03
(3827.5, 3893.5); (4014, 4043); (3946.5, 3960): -0.05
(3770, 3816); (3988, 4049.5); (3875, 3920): 0.05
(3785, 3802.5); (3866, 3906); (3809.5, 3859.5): 0.05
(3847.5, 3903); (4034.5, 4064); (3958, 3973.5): -0.05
